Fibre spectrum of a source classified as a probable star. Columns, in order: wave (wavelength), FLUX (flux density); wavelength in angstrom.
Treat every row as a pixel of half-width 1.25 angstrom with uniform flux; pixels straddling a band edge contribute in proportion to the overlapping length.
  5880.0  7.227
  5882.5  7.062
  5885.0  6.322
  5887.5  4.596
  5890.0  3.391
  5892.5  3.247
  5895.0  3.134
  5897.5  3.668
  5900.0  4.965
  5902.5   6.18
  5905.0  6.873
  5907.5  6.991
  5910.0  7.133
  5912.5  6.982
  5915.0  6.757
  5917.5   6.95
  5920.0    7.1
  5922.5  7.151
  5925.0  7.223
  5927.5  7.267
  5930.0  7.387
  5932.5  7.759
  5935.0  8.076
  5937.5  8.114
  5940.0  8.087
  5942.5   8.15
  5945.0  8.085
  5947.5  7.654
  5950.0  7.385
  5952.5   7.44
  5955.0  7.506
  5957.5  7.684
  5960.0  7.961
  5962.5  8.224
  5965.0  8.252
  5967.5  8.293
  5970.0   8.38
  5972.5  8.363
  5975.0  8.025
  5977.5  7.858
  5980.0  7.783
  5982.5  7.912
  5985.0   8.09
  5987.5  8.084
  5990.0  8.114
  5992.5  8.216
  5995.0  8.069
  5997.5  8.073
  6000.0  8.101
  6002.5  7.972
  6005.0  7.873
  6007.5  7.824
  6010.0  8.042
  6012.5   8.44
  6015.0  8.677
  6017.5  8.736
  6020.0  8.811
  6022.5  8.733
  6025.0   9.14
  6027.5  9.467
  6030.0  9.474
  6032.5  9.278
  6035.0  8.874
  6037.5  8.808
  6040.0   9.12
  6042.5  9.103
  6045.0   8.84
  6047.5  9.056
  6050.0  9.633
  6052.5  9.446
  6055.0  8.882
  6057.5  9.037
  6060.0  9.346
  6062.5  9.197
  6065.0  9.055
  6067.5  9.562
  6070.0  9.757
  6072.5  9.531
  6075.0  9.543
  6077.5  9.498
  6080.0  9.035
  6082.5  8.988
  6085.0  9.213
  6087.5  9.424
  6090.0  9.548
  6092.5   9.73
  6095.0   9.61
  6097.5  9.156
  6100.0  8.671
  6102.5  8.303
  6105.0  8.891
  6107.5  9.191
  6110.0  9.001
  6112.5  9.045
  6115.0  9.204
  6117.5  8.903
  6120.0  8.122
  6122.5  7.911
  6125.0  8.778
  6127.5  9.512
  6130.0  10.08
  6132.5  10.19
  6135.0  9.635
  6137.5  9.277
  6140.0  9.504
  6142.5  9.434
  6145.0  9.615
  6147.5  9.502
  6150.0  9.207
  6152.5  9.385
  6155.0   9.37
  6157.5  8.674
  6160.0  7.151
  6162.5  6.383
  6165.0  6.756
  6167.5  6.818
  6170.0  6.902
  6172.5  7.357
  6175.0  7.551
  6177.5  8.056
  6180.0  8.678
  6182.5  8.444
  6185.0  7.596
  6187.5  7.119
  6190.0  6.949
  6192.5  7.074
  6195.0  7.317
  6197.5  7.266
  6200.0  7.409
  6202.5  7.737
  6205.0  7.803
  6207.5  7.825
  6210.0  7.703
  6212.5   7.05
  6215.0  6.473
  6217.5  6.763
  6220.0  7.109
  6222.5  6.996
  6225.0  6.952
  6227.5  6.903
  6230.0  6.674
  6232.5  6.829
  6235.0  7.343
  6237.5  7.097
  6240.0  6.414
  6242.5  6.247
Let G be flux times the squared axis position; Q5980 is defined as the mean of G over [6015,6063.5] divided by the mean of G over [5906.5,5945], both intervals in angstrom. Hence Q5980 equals 1.27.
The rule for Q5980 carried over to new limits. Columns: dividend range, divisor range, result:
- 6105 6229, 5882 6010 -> 1.21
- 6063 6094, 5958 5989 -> 1.20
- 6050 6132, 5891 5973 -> 1.36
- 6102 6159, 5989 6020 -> 1.16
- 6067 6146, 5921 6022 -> 1.21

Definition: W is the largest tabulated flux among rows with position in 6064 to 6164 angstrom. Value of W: 10.19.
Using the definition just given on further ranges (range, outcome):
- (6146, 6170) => 9.502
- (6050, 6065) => 9.633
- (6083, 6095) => 9.73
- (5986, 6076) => 9.757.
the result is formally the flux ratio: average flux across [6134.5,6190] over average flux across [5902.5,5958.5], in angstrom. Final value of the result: 1.11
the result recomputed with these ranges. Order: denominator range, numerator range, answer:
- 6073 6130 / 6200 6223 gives 0.80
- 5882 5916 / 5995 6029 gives 1.54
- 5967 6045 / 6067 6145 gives 1.09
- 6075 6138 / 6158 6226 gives 0.80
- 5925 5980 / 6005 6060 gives 1.13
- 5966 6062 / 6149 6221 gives 0.88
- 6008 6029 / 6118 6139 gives 1.05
